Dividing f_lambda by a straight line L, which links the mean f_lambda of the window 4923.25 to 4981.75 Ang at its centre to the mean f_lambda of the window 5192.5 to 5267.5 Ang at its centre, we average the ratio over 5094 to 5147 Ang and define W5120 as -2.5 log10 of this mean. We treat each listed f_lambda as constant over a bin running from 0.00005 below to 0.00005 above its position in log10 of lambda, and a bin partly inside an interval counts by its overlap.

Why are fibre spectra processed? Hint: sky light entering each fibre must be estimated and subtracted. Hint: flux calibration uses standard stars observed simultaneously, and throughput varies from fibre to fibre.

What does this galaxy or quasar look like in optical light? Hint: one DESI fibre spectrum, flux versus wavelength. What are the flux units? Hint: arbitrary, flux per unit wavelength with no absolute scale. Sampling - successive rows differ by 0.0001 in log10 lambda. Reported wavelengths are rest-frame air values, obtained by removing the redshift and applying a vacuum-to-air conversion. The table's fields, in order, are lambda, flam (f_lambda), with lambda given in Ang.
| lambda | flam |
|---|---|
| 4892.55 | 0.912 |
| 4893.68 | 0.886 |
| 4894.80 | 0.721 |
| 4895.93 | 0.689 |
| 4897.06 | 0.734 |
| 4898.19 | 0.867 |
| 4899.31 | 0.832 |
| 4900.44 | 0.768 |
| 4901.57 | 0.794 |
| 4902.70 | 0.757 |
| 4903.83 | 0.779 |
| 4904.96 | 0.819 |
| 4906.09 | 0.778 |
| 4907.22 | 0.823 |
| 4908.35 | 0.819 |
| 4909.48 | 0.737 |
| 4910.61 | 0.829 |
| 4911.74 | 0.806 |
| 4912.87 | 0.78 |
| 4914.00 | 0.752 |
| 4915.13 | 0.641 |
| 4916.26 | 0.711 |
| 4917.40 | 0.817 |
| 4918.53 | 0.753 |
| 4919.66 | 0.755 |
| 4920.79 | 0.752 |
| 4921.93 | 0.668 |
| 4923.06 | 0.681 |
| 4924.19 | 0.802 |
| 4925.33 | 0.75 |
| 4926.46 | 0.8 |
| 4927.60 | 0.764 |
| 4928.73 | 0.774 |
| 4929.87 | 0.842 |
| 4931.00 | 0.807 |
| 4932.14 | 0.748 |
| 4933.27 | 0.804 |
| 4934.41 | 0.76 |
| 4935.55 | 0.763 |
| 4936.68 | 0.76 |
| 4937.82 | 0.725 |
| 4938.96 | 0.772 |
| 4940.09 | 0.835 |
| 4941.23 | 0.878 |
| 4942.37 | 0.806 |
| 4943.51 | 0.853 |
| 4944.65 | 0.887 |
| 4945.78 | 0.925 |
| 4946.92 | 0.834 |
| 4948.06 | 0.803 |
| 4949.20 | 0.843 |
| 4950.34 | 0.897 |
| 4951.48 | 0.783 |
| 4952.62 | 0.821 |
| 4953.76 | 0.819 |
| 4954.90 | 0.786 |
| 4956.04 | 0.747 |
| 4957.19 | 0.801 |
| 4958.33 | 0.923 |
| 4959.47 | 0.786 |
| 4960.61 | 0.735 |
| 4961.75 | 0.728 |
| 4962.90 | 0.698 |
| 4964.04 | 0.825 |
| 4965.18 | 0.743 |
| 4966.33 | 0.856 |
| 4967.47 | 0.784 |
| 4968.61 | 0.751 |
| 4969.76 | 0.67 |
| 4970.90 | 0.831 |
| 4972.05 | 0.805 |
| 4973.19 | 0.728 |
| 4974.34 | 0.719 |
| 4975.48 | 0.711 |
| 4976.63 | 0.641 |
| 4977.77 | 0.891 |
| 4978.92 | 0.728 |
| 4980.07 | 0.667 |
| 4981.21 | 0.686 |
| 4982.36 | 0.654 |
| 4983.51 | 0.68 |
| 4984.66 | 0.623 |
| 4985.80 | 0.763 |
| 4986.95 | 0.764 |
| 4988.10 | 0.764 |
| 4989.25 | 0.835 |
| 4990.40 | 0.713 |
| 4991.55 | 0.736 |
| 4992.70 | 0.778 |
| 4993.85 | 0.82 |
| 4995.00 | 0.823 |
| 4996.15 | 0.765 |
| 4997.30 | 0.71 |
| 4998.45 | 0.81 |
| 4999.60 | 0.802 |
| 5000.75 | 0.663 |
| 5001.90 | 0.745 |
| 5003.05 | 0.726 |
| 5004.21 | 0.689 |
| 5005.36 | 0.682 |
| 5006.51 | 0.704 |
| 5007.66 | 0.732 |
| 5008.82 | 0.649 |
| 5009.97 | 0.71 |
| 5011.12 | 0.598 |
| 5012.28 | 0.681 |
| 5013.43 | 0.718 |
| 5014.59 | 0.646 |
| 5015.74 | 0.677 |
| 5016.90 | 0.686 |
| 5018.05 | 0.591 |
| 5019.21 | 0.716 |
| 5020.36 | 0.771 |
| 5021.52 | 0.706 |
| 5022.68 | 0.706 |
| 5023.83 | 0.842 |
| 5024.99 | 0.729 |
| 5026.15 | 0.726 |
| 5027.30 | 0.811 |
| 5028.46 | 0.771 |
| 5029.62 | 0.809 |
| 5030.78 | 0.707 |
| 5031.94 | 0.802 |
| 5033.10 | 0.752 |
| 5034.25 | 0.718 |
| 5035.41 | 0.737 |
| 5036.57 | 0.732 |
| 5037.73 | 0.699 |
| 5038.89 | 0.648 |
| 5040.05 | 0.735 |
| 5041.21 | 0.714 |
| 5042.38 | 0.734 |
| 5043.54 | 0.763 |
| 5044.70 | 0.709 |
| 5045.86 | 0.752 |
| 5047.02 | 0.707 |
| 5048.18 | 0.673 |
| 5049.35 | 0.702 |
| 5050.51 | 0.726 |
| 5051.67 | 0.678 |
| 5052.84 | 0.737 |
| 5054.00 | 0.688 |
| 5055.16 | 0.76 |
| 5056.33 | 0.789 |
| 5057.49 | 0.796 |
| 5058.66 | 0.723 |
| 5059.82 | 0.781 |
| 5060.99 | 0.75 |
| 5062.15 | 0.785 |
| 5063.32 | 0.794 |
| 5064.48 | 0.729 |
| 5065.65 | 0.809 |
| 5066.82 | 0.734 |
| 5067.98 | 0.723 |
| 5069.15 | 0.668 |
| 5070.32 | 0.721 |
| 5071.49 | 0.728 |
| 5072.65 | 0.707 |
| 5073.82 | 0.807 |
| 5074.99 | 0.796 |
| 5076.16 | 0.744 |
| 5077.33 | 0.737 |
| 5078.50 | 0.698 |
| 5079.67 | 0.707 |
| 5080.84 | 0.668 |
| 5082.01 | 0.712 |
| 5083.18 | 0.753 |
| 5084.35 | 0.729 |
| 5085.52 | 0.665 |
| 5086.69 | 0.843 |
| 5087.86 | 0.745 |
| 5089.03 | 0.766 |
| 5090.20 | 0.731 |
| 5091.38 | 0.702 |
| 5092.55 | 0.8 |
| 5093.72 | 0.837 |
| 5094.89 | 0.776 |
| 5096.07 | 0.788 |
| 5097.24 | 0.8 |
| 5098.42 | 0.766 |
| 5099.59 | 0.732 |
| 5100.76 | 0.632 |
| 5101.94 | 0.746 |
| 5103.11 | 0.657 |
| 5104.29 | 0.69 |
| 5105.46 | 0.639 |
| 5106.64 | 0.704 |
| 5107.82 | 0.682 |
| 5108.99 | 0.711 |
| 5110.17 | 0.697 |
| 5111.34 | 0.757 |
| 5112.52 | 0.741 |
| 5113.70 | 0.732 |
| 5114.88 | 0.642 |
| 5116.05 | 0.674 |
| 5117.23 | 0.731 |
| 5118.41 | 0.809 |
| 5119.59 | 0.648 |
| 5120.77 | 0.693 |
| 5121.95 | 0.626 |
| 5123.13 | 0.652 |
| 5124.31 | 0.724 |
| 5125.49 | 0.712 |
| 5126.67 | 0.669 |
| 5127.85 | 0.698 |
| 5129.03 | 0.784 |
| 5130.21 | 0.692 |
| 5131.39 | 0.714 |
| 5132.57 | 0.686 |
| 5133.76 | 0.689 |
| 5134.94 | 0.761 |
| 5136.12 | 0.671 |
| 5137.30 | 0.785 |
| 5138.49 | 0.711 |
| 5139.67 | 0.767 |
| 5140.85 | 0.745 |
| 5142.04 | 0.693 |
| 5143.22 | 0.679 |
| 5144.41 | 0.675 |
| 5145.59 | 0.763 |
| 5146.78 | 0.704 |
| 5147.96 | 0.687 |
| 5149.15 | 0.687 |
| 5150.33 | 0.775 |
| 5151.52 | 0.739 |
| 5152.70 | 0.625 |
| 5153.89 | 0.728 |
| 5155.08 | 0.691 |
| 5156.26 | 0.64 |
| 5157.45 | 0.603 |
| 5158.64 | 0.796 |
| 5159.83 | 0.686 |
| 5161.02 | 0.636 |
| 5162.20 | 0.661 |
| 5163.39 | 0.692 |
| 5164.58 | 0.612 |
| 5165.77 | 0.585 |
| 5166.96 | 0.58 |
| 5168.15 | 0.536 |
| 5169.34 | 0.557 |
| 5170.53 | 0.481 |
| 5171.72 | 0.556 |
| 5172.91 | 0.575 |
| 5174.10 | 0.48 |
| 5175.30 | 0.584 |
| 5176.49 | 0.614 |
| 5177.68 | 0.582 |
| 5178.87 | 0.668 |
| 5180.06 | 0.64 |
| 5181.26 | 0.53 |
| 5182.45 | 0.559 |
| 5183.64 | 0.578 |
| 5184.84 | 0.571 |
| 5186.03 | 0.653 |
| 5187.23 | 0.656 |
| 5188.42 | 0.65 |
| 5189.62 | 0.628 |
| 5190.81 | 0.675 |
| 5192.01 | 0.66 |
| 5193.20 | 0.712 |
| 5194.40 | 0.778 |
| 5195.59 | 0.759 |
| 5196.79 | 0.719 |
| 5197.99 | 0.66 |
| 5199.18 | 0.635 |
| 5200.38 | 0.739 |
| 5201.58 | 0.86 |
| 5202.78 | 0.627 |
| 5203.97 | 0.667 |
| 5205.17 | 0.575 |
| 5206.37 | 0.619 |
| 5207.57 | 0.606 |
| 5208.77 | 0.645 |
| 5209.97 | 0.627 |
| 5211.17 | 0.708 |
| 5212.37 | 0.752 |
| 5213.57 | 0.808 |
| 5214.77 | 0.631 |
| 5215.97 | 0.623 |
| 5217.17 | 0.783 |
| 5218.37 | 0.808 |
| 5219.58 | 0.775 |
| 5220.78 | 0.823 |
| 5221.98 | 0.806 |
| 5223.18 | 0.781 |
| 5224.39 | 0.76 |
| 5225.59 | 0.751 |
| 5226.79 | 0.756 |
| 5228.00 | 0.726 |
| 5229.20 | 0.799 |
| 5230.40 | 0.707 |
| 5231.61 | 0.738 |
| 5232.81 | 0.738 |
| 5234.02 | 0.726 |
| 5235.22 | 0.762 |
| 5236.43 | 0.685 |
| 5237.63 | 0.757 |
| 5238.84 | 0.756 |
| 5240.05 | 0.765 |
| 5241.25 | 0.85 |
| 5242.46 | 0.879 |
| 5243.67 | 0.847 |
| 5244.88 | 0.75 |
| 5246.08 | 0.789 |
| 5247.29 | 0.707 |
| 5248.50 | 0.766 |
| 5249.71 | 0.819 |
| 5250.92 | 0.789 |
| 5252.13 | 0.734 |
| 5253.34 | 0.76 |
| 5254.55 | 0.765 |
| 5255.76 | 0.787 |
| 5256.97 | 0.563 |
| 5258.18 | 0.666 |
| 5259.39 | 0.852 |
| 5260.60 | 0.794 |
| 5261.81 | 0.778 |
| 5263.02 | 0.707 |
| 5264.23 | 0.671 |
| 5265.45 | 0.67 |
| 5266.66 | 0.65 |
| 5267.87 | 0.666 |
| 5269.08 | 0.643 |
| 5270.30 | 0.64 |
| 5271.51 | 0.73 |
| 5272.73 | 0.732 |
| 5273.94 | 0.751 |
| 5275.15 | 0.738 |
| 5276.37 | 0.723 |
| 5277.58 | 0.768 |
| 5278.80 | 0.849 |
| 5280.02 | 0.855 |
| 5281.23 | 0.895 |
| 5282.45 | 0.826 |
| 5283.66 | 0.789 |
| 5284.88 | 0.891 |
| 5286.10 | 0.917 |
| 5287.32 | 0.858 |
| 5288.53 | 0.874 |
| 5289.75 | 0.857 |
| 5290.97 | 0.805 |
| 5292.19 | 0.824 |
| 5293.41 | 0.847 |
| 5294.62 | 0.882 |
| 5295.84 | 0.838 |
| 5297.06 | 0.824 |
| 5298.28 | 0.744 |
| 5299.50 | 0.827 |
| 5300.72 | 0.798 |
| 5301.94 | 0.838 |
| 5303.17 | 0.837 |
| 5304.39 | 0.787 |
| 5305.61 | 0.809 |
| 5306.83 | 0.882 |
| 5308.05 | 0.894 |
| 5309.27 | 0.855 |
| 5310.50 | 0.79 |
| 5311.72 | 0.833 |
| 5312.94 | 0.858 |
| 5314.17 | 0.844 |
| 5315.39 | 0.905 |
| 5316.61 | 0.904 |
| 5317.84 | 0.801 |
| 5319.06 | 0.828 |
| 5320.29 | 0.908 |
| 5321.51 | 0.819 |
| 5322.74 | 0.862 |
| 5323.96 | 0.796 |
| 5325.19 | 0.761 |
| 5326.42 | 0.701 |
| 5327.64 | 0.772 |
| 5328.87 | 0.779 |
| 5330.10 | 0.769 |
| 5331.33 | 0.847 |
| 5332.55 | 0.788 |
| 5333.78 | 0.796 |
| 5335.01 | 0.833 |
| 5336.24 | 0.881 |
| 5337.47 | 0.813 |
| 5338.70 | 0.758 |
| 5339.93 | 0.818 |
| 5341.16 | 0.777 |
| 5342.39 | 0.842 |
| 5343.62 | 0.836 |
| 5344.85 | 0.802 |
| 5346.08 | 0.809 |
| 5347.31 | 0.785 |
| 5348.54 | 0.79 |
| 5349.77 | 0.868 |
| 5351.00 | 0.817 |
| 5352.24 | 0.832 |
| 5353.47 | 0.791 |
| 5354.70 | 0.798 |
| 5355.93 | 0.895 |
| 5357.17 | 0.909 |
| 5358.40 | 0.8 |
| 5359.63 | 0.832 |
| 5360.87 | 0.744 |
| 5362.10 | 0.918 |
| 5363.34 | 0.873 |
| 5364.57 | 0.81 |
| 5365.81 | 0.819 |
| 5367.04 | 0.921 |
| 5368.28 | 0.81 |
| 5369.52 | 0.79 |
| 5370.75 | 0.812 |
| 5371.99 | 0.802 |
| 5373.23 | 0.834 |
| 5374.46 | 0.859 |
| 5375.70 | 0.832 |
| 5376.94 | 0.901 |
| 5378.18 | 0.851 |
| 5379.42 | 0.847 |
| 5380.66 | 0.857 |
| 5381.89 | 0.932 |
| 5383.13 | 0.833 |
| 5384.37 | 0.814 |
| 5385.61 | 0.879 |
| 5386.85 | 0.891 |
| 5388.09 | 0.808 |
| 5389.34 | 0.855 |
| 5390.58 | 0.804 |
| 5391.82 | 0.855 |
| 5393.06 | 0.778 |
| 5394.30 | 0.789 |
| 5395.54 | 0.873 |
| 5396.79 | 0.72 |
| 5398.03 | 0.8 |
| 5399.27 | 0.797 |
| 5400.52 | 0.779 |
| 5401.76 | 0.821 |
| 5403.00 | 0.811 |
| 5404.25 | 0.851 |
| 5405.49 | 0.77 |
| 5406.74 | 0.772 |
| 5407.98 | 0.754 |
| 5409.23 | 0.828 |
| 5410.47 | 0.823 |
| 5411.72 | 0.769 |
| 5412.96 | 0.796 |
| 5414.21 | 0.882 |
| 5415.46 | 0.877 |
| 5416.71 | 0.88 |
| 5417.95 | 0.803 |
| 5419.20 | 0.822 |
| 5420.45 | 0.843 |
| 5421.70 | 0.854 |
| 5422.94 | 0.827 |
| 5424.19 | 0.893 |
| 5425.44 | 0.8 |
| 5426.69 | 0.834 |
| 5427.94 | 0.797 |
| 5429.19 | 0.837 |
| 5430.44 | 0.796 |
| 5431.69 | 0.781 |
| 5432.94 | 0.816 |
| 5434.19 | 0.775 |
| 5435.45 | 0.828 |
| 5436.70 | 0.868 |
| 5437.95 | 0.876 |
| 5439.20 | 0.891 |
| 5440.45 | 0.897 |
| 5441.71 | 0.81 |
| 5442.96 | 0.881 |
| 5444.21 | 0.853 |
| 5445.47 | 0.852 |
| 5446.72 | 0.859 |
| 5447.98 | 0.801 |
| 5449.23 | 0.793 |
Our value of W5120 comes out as 0.06 mag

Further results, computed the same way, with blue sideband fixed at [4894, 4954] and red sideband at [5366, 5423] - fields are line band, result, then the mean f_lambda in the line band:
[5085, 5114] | 0.098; 0.734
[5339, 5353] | 0.013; 0.815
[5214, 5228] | 0.083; 0.753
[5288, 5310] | -0.018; 0.834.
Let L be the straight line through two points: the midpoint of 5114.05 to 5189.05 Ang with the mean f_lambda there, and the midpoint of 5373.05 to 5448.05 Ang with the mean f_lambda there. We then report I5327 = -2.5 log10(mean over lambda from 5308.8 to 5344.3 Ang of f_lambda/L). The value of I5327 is -0.06 mag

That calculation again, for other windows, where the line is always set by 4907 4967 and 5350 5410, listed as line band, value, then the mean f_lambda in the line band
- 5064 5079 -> 0.09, 0.738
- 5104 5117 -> 0.15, 0.699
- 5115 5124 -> 0.17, 0.689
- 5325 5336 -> 0.05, 0.787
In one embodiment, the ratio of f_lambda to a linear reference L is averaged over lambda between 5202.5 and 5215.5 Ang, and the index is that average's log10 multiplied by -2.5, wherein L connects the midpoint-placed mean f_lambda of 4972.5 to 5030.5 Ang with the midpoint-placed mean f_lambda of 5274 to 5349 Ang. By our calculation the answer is 0.19 mag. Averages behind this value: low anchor 0.726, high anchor 0.823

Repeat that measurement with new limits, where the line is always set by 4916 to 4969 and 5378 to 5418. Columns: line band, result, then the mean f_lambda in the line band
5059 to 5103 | 0.08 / 0.745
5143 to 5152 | 0.13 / 0.714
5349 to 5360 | -0.02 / 0.838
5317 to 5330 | 0.02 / 0.803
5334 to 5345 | 0.00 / 0.817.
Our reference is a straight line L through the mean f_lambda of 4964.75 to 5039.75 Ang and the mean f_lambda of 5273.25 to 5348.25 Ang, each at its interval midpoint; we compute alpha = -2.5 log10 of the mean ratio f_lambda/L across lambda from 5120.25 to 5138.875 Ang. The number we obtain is 0.10 mag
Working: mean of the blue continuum 0.731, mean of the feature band 0.704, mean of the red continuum 0.823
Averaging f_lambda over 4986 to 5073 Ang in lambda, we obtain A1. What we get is 0.732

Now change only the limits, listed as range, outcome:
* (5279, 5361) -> 0.828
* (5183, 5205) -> 0.677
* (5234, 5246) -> 0.781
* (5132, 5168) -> 0.69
